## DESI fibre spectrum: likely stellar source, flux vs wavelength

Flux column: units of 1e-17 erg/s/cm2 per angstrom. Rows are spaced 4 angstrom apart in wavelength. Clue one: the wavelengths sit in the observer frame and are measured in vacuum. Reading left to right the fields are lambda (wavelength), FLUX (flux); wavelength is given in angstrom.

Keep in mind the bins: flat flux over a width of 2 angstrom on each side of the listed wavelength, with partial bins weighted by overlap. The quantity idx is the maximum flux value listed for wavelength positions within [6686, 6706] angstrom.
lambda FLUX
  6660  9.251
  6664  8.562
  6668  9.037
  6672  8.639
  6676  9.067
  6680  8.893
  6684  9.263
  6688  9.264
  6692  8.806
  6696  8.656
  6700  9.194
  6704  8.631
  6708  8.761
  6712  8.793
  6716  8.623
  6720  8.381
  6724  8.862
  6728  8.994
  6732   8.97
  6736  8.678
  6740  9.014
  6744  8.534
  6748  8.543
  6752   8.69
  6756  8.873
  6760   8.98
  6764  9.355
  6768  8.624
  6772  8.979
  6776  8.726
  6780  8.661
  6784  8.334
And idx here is 9.264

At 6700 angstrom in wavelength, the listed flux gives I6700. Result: 9.194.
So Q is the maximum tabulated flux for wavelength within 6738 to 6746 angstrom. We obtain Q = 9.014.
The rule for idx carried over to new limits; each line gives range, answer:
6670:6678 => 9.067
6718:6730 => 8.994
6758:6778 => 9.355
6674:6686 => 9.263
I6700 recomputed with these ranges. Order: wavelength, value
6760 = 8.98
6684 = 9.263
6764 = 9.355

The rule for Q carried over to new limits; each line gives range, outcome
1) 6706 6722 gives 8.793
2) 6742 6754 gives 8.69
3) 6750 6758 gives 8.873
